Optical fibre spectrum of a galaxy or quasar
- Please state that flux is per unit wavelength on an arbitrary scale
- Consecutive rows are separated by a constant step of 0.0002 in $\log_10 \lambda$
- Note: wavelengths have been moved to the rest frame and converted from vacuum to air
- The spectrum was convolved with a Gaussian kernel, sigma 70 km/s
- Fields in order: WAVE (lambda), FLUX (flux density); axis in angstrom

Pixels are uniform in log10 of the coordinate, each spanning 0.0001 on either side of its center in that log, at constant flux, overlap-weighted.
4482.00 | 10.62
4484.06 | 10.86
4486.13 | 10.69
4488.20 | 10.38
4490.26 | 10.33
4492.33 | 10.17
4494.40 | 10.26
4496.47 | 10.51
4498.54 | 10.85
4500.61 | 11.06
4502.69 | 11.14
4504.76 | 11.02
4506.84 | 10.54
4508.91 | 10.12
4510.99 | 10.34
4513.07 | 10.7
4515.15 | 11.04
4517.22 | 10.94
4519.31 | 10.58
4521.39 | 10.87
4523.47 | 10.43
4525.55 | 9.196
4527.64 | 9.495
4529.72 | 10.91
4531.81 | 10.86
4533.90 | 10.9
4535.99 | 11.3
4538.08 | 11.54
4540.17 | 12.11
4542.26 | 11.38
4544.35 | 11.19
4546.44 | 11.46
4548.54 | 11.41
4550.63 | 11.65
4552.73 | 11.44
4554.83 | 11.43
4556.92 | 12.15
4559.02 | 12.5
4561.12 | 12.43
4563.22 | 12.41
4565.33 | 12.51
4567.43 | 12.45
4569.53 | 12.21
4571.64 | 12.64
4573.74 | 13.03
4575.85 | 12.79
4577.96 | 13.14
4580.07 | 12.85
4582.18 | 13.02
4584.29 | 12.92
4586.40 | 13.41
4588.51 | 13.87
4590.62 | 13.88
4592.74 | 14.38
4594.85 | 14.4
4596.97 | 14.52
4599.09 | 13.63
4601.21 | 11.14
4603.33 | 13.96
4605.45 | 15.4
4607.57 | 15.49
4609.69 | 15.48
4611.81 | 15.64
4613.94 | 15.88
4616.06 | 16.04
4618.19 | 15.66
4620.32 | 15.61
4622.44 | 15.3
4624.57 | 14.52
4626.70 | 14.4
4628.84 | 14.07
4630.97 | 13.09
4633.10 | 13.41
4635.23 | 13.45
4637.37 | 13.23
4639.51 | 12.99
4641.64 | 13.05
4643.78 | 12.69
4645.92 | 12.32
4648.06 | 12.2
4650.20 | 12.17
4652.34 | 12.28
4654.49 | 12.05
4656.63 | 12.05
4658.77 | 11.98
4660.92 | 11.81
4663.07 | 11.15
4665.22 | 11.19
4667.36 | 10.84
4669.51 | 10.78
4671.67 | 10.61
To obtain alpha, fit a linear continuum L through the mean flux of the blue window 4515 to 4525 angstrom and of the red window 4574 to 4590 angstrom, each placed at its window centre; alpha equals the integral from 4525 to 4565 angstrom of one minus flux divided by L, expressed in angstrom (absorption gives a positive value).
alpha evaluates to 1.0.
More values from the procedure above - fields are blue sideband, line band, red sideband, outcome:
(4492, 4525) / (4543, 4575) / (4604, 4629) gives 1.9 angstrom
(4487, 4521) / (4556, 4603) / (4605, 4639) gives 0.8 angstrom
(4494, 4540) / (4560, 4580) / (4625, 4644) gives -1.2 angstrom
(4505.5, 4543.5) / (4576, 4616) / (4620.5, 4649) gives -4.9 angstrom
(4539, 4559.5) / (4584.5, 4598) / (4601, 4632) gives -0.3 angstrom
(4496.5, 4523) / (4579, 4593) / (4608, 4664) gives -1.1 angstrom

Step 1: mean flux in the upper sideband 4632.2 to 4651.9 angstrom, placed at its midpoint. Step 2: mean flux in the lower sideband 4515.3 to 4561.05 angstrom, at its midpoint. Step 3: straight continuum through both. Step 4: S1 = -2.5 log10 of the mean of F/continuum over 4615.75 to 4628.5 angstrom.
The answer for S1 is -0.21 mag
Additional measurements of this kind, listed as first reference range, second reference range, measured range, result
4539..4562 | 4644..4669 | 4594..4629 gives -0.25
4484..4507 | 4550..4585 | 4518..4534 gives 0.10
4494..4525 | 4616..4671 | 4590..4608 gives -0.15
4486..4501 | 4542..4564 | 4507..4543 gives 0.04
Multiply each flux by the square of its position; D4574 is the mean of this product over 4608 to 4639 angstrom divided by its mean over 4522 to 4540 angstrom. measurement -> 1.43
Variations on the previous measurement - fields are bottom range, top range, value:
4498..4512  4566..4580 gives 1.22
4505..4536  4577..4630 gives 1.41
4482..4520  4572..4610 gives 1.34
